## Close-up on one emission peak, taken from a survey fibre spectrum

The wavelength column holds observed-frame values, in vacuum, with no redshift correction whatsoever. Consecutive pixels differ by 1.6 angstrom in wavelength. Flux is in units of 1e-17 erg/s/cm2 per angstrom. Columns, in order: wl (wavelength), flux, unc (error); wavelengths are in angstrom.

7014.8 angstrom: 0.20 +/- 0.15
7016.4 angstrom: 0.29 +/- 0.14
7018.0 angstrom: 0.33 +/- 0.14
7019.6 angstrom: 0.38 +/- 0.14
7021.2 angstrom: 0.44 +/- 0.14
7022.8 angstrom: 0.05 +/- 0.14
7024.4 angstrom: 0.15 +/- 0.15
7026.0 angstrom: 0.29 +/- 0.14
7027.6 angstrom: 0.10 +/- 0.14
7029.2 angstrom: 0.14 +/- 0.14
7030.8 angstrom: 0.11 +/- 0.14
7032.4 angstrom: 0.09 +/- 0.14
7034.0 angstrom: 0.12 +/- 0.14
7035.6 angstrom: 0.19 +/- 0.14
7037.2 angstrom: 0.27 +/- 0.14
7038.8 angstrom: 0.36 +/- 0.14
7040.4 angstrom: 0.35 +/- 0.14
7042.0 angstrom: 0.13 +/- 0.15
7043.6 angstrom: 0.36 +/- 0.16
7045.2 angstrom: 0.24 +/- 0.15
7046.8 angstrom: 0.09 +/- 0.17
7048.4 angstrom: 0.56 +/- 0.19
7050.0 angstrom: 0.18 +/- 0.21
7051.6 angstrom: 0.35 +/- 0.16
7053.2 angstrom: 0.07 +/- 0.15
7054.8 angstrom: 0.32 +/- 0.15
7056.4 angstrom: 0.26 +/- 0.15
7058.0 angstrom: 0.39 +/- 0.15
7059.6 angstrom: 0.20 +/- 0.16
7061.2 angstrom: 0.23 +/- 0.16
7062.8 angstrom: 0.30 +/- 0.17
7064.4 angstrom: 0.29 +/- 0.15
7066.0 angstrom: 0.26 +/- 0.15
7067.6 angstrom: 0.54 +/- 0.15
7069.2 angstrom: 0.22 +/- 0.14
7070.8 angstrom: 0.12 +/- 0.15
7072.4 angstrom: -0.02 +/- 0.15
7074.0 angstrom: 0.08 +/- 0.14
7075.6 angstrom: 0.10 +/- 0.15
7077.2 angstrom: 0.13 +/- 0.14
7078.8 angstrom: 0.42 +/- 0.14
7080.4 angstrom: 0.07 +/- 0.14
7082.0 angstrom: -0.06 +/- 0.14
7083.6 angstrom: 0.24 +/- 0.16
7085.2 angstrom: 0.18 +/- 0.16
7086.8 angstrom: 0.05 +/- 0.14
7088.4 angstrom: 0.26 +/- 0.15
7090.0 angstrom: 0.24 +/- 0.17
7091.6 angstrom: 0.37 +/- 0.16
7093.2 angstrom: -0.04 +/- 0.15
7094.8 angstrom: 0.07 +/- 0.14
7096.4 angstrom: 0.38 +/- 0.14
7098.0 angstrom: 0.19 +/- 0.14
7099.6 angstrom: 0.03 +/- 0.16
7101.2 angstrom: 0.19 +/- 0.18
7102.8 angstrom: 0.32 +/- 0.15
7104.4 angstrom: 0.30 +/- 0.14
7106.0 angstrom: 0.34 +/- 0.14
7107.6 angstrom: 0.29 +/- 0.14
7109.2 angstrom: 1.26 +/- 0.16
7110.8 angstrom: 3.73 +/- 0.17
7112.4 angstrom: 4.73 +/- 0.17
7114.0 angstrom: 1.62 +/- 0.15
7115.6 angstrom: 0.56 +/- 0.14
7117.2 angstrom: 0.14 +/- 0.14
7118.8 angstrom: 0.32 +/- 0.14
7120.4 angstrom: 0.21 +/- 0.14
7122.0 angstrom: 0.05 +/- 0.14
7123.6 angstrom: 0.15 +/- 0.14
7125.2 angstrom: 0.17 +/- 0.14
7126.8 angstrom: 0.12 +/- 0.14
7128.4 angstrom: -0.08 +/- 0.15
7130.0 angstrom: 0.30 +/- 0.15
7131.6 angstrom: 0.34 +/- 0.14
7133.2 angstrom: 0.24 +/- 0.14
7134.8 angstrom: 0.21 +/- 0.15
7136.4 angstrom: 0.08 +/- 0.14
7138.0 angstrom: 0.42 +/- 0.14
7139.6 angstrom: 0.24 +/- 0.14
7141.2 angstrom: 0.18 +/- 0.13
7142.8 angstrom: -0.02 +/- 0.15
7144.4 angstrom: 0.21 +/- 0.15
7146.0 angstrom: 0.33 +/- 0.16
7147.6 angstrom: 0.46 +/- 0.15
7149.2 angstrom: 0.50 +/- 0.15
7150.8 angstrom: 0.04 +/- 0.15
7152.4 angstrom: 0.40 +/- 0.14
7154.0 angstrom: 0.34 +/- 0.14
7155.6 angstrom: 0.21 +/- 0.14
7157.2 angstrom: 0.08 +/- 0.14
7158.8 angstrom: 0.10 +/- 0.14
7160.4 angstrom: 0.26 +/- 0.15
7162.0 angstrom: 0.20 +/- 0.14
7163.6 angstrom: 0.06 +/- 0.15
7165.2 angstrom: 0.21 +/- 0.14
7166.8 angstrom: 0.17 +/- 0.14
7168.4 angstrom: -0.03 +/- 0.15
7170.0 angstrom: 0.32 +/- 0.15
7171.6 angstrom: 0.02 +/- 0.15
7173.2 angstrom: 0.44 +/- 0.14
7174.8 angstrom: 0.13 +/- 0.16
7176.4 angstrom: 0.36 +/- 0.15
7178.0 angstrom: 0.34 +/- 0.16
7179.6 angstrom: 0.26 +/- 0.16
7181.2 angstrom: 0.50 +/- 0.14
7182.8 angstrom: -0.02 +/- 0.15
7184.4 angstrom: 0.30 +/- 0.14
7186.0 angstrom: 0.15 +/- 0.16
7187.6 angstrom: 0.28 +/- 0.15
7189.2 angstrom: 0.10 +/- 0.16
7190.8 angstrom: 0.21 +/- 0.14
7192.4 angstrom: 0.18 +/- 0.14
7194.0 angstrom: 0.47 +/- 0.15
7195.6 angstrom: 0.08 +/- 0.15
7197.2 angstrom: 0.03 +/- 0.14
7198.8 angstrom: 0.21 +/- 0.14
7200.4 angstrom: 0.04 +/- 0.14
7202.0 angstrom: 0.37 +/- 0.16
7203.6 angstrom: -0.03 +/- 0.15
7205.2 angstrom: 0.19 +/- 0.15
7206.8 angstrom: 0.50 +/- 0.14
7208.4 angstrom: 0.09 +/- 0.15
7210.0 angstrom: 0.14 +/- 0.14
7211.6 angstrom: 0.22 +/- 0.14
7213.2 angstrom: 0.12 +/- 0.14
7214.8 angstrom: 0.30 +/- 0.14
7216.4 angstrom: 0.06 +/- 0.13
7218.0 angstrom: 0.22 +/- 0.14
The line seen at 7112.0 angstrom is H-beta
